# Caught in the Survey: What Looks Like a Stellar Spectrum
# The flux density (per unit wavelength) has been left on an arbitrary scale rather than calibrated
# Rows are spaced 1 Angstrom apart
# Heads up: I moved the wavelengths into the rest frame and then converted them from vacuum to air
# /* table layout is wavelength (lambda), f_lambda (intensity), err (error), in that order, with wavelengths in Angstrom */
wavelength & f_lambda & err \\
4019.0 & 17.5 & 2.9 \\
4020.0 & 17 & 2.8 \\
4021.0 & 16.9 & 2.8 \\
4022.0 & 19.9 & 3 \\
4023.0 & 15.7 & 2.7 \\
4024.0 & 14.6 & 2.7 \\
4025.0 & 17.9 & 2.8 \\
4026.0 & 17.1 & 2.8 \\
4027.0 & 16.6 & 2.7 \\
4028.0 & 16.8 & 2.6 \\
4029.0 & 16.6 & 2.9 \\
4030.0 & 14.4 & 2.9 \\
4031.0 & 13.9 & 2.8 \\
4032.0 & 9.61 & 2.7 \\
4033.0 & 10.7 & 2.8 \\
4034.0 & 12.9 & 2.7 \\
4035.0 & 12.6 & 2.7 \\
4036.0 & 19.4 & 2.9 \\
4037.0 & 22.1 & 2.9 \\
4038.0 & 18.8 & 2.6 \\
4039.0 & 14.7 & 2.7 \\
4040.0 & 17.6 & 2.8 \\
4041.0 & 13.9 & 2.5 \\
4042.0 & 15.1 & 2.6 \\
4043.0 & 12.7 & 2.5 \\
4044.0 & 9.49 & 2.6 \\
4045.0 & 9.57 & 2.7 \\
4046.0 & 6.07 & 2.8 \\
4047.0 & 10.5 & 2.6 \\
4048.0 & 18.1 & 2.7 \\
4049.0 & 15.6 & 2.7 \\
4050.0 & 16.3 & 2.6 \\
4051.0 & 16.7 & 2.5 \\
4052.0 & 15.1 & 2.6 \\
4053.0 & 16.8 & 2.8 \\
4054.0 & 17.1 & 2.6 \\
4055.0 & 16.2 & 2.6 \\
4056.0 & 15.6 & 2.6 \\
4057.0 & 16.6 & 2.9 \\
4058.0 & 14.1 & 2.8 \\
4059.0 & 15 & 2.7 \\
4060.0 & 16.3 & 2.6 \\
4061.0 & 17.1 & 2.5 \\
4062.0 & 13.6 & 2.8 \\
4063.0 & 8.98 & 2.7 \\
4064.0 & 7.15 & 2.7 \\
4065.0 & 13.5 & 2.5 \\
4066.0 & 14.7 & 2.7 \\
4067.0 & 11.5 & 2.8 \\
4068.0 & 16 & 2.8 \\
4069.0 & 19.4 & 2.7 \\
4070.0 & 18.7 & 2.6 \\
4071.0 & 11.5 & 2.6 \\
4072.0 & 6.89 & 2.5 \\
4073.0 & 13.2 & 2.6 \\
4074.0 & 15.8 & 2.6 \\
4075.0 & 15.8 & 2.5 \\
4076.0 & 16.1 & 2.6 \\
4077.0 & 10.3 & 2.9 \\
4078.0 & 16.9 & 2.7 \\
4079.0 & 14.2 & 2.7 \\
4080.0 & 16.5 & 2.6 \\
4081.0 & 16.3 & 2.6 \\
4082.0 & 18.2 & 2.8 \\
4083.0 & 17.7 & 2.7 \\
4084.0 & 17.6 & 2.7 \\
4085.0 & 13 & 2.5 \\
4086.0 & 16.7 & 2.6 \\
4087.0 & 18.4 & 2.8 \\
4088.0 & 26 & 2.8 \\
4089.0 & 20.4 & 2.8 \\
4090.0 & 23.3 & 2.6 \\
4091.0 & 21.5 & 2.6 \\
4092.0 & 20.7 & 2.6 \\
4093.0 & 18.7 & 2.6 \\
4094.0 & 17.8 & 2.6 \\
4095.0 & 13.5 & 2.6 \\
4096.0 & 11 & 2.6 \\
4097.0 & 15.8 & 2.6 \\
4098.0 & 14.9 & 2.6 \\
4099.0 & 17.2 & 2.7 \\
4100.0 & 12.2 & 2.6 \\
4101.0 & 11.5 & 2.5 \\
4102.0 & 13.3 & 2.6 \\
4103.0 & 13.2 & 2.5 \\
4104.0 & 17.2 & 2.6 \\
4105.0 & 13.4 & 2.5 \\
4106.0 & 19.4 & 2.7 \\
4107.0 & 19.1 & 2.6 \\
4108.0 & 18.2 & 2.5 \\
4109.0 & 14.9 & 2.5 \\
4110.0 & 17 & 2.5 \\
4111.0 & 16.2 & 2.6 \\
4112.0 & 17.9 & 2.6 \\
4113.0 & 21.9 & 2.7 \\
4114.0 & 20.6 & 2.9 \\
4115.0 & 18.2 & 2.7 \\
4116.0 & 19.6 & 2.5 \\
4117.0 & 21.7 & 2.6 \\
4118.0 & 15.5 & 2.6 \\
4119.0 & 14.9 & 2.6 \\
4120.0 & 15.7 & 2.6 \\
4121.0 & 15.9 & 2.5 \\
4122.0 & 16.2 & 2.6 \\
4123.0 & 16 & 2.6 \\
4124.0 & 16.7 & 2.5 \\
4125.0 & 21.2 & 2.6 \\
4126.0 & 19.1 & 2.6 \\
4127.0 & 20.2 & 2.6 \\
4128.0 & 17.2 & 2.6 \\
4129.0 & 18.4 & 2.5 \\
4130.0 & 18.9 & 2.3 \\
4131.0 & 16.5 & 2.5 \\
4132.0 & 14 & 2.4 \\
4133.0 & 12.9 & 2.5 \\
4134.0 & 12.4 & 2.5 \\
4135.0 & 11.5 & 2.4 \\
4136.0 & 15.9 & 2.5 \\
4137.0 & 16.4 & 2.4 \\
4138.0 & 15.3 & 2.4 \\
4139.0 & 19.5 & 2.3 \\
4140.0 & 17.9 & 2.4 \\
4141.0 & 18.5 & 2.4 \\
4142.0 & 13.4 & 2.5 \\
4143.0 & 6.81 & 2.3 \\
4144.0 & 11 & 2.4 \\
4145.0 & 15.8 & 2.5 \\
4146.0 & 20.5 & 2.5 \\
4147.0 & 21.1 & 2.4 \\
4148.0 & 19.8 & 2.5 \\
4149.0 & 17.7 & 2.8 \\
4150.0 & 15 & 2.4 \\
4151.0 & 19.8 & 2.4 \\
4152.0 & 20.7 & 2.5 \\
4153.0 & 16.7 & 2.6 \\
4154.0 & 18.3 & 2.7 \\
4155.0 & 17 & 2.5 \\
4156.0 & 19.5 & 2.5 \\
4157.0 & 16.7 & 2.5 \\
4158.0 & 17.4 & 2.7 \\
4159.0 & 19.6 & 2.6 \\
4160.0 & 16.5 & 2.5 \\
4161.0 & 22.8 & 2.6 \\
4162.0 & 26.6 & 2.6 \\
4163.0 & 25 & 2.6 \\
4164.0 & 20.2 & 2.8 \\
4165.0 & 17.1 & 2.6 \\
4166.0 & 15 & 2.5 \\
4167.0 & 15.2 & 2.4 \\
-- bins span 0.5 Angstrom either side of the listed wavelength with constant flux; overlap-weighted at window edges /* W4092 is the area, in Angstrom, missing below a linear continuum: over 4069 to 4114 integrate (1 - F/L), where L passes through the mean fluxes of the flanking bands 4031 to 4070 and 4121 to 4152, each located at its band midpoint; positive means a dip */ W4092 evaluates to -2.8 Angstrom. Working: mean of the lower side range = 14.4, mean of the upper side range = 16.6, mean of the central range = 16.4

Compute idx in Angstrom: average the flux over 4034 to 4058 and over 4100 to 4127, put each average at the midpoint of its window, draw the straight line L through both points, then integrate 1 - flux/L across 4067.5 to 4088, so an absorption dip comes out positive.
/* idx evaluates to 0.3 Angstrom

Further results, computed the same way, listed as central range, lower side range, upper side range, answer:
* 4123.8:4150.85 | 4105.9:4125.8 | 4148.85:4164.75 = 3.1 Angstrom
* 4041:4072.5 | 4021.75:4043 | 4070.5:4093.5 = 4.4 Angstrom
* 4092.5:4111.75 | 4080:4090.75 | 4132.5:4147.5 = 2.3 Angstrom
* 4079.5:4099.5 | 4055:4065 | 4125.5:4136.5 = -4.0 Angstrom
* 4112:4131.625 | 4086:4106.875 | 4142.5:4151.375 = -1.7 Angstrom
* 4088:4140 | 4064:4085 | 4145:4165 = 0.0 Angstrom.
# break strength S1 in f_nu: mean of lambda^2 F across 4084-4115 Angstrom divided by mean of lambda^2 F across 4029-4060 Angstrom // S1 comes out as 1.2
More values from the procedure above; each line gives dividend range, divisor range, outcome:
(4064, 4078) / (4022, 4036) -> 0.95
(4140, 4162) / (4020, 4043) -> 1.18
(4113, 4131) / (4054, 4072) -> 1.30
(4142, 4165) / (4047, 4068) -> 1.30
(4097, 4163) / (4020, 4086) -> 1.19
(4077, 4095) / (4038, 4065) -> 1.30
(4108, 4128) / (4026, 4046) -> 1.29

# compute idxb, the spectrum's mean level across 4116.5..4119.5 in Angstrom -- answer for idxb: 17.4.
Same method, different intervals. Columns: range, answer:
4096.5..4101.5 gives 14.3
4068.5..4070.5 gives 19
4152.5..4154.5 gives 17.5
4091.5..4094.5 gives 19.1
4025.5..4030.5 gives 16.3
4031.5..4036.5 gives 13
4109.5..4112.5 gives 17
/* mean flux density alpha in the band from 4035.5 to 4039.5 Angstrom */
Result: 18.8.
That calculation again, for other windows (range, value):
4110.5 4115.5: 19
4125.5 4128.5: 18.8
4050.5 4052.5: 15.9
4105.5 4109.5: 17.9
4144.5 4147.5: 19.1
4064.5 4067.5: 13.2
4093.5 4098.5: 14.6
